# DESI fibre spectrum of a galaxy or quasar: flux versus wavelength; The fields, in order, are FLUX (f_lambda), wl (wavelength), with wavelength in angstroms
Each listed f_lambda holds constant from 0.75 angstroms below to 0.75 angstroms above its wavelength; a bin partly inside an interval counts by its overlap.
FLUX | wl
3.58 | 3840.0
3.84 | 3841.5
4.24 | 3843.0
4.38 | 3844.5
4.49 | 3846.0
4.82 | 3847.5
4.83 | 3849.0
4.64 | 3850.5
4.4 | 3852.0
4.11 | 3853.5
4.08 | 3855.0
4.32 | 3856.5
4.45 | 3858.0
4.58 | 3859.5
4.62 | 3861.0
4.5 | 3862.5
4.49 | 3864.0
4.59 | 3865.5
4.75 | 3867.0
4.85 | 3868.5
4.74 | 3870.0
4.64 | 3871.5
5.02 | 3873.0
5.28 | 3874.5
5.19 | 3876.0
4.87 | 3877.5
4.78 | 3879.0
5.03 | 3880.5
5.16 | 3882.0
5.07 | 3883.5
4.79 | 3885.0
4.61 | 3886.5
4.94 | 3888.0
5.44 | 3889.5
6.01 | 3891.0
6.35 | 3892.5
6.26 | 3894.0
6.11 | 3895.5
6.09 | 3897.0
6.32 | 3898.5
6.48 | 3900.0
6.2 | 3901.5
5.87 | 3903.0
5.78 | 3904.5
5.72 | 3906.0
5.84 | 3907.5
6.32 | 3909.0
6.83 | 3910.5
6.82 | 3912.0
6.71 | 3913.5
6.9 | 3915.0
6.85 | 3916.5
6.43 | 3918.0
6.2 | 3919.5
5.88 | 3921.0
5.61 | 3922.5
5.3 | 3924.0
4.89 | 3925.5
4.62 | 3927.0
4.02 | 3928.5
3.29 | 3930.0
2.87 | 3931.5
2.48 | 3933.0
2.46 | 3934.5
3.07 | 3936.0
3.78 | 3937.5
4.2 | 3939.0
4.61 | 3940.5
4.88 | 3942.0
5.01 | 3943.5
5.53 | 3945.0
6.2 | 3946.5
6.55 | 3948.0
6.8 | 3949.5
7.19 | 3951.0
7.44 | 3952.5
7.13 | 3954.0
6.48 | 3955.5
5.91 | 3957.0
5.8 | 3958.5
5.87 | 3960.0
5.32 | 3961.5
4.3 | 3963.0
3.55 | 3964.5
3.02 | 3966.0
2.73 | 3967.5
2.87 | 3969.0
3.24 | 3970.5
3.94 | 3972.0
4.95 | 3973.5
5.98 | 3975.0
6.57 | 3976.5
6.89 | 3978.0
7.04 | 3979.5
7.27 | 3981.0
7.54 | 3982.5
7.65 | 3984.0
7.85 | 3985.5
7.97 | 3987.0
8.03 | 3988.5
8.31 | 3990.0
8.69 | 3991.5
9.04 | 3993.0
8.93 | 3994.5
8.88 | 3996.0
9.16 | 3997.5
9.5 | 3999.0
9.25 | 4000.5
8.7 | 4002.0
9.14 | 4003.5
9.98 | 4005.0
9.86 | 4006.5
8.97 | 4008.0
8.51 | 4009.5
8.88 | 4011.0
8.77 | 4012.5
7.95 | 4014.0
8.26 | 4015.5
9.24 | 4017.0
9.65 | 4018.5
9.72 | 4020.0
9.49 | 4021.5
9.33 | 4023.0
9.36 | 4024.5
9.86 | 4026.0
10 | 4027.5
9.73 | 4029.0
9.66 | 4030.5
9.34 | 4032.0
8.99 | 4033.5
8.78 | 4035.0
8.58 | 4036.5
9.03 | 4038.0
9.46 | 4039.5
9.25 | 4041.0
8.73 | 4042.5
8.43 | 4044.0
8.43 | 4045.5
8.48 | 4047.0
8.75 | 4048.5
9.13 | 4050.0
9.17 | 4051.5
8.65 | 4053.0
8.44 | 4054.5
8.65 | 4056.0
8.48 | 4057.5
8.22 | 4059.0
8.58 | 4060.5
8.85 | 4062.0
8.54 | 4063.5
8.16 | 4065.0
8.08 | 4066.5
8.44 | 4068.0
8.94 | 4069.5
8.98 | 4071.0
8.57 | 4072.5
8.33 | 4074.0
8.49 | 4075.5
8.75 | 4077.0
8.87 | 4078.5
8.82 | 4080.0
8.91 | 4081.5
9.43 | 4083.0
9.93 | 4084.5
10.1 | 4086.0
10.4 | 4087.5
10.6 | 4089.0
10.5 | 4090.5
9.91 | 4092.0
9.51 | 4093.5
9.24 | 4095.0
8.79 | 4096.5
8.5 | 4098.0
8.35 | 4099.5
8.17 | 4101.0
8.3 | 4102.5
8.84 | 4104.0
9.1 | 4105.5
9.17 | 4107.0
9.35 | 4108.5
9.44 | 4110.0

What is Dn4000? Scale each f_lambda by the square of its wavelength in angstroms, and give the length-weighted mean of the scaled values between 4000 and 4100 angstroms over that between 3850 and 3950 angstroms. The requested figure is 1.89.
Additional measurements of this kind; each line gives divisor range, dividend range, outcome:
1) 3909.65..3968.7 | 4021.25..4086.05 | 1.82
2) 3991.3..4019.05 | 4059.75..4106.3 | 1.04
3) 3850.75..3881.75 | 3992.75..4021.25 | 2.09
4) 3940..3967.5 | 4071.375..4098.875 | 1.78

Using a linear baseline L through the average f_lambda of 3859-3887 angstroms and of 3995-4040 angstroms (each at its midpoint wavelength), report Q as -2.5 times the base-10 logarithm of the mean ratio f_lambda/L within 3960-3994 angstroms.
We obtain 0.31 mag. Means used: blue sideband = 4.82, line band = 6.05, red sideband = 9.2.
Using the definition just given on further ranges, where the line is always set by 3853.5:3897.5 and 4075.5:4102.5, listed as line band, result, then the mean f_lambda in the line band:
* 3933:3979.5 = 0.29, 5.07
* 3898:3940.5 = 0.11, 5.26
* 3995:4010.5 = -0.21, 9.19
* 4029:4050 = -0.08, 8.95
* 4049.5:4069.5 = 0.01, 8.58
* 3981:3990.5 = -0.09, 7.83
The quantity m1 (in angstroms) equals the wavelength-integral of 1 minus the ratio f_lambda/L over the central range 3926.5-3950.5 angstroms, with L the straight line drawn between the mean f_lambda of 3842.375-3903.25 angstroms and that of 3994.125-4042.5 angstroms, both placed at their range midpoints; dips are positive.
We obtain 8.7 angstroms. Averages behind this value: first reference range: 5.03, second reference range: 9.19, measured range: 4.42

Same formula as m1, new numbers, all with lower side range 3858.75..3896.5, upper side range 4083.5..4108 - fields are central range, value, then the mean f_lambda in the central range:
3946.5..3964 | 1.0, 6.21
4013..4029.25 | -2.9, 9.31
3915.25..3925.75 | -0.1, 5.98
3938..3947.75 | 1.9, 5.11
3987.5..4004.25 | -3.3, 8.86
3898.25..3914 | -1.7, 6.25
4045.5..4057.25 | -0.3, 8.72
